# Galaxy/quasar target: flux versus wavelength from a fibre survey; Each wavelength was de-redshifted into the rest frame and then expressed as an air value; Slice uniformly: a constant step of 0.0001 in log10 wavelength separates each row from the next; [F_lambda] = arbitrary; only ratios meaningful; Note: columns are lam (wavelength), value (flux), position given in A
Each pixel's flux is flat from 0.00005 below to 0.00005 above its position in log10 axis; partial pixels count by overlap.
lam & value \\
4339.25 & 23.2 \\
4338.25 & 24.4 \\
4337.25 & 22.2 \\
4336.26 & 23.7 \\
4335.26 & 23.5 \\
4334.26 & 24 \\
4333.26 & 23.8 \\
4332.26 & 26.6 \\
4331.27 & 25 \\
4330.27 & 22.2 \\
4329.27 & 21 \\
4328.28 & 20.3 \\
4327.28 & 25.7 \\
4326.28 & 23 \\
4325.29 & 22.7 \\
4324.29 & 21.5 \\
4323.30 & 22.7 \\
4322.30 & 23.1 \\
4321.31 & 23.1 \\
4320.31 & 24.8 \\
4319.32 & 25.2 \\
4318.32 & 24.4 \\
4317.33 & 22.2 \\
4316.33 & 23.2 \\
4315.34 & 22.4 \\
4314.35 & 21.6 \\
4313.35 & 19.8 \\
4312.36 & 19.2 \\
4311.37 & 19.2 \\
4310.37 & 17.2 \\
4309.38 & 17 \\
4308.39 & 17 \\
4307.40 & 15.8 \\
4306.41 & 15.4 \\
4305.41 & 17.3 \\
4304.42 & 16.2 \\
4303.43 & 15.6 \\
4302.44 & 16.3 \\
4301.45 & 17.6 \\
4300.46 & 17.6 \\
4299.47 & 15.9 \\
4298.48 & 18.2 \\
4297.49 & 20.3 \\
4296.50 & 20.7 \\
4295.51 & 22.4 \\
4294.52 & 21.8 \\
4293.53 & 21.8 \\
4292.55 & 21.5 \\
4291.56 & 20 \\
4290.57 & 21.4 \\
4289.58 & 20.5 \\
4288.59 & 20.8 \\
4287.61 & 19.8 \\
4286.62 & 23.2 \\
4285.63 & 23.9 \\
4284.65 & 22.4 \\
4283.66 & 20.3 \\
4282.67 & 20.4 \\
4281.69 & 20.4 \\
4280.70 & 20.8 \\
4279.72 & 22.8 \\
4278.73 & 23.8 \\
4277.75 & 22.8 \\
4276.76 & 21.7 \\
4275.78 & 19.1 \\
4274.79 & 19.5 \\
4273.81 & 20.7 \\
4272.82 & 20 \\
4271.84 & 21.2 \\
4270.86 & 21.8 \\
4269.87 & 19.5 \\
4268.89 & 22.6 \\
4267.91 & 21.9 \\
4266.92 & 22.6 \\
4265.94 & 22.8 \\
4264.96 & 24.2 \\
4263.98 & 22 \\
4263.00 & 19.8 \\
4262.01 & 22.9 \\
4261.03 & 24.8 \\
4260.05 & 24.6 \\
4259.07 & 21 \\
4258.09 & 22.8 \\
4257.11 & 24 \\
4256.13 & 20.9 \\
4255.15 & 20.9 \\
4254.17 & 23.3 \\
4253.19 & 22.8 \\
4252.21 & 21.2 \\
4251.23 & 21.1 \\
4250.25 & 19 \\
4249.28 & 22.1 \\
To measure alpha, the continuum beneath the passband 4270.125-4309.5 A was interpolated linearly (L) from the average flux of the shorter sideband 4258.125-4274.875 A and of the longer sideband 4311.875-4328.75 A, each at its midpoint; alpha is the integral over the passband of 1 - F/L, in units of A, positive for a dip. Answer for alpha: 4.1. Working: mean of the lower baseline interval 22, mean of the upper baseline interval 22.6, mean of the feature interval 19.9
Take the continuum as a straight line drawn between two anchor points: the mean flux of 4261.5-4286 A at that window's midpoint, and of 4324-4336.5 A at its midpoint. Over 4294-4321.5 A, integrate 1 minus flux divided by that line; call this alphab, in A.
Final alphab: 3.8 A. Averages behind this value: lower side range 21.6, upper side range 23.3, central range 19.5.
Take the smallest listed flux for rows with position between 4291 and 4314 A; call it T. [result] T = 15.4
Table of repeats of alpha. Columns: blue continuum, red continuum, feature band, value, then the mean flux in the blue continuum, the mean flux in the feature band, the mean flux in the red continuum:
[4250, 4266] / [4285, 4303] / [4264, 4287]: -0.4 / 22.3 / 21.7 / 20.2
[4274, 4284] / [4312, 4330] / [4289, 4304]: 1.6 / 21.2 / 19.4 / 22.6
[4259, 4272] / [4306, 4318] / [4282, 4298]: -0.5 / 22.3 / 21.3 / 19.3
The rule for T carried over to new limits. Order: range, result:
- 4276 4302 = 15.9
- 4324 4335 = 20.3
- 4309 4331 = 17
